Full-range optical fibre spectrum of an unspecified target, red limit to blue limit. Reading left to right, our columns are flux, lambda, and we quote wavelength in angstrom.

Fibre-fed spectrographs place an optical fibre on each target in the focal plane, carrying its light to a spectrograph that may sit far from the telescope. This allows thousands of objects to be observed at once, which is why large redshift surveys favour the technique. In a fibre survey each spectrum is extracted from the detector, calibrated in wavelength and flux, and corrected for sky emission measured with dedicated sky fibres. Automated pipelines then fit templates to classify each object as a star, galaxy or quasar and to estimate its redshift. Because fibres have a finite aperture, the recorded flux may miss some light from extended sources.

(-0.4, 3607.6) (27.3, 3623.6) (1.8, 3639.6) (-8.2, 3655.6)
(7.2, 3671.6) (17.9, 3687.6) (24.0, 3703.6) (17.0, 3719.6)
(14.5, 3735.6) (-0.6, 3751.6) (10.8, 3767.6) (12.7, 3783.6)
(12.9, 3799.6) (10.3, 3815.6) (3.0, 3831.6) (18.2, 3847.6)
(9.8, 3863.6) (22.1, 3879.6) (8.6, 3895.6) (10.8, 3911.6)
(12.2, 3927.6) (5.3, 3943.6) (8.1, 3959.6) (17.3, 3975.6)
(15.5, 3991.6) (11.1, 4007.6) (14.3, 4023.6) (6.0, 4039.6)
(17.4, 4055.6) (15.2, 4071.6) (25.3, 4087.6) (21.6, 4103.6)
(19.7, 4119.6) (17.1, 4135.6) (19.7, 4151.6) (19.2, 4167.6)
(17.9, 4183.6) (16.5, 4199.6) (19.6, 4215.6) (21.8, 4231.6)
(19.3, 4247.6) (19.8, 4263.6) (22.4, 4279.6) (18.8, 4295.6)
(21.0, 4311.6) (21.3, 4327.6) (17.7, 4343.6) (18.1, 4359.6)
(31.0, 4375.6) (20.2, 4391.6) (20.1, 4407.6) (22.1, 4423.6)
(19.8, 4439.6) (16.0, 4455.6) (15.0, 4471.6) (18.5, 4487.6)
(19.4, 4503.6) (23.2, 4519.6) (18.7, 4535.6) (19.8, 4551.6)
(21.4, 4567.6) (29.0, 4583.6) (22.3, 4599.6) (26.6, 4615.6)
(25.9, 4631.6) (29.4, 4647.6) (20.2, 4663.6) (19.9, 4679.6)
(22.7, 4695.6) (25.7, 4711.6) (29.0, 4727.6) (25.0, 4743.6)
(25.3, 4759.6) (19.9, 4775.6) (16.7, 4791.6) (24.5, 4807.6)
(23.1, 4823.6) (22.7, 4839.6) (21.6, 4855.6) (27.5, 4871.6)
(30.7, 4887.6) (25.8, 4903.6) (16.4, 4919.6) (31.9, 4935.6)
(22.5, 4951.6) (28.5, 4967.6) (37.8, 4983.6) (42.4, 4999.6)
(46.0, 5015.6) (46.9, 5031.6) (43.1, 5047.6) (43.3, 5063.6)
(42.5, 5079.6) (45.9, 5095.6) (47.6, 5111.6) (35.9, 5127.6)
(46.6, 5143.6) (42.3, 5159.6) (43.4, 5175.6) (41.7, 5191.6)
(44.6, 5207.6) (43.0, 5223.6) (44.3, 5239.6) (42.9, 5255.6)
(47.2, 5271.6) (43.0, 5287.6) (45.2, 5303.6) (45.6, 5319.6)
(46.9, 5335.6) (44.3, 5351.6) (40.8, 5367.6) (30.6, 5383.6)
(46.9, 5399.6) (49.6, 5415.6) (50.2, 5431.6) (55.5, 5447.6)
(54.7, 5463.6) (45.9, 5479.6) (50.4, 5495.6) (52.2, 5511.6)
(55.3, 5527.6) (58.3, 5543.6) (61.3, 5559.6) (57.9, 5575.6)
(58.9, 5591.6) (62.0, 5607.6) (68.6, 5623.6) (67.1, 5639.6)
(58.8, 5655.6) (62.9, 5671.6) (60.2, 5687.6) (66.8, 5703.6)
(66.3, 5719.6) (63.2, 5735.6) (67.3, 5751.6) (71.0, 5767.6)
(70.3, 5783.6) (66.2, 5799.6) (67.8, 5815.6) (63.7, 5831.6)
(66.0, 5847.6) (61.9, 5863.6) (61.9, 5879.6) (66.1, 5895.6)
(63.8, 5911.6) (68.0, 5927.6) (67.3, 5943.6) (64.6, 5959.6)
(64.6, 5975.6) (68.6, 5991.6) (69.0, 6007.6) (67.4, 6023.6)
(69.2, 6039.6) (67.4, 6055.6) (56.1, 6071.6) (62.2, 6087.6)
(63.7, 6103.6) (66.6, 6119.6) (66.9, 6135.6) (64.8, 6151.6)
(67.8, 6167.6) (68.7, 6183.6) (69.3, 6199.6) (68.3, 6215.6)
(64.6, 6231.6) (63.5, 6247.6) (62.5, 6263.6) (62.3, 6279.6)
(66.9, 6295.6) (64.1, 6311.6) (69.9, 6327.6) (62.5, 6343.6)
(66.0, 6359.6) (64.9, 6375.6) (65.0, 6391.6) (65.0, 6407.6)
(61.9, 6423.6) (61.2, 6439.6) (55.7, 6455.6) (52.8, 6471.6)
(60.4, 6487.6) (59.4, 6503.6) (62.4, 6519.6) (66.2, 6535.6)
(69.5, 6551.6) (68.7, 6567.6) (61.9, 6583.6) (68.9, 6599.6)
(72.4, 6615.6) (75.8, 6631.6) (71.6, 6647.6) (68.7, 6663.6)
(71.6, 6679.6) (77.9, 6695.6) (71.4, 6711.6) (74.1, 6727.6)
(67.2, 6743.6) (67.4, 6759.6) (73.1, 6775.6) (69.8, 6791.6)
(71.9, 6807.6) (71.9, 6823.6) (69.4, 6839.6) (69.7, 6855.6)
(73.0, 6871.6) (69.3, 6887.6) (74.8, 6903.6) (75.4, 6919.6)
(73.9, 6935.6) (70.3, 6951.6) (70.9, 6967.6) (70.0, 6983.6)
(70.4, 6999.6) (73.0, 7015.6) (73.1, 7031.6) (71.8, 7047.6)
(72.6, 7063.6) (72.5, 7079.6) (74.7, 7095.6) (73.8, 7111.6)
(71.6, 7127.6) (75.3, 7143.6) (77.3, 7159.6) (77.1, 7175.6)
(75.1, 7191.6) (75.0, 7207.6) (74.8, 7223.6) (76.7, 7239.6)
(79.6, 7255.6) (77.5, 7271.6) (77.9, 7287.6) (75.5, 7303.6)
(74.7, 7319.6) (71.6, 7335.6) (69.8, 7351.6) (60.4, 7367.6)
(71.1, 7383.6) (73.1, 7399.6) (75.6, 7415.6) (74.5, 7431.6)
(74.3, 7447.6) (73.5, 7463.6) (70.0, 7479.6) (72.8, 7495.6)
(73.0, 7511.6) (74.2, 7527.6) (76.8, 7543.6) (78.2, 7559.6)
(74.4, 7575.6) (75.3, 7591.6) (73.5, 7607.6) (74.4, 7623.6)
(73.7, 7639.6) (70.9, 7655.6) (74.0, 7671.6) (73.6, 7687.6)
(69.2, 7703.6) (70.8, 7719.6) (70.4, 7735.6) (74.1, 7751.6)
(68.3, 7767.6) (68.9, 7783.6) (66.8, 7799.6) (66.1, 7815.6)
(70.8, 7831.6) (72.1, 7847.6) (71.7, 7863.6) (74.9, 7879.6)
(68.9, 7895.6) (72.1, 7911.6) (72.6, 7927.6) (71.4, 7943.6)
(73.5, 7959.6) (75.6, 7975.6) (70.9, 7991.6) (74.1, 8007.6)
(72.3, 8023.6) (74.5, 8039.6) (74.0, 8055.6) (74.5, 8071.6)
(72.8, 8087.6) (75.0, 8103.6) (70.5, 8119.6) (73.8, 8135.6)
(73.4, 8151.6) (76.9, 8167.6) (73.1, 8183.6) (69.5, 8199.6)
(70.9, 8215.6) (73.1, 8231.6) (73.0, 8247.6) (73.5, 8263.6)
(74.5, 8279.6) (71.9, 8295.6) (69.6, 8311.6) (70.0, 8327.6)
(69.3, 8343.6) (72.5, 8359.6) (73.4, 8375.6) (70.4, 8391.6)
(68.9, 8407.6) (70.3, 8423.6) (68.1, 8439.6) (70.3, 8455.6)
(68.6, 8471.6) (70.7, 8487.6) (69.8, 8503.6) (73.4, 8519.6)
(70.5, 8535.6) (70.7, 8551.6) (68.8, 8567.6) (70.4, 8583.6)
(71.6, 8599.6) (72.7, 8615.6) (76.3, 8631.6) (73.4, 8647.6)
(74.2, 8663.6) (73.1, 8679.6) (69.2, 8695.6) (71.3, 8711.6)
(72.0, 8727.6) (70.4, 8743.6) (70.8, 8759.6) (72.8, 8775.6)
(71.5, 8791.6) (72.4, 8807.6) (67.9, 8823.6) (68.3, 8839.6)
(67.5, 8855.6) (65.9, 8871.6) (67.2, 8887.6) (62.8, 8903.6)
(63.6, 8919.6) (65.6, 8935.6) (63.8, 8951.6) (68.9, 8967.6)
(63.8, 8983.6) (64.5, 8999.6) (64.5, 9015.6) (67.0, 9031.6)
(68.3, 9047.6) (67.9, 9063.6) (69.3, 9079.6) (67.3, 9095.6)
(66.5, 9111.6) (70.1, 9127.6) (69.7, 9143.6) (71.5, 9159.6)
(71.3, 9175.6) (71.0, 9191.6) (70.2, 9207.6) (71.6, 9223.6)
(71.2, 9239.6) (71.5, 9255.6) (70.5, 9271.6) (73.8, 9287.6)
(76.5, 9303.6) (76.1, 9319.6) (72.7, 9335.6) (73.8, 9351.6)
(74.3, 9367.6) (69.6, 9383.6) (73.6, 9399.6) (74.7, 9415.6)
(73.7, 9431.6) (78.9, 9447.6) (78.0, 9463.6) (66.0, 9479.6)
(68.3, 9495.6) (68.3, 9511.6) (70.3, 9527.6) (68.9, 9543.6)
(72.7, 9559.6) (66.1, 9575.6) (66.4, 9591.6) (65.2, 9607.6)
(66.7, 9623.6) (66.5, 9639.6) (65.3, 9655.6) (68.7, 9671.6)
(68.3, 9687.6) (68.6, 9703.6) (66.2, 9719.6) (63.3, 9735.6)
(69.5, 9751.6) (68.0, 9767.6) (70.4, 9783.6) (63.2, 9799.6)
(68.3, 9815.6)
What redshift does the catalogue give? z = 0.25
